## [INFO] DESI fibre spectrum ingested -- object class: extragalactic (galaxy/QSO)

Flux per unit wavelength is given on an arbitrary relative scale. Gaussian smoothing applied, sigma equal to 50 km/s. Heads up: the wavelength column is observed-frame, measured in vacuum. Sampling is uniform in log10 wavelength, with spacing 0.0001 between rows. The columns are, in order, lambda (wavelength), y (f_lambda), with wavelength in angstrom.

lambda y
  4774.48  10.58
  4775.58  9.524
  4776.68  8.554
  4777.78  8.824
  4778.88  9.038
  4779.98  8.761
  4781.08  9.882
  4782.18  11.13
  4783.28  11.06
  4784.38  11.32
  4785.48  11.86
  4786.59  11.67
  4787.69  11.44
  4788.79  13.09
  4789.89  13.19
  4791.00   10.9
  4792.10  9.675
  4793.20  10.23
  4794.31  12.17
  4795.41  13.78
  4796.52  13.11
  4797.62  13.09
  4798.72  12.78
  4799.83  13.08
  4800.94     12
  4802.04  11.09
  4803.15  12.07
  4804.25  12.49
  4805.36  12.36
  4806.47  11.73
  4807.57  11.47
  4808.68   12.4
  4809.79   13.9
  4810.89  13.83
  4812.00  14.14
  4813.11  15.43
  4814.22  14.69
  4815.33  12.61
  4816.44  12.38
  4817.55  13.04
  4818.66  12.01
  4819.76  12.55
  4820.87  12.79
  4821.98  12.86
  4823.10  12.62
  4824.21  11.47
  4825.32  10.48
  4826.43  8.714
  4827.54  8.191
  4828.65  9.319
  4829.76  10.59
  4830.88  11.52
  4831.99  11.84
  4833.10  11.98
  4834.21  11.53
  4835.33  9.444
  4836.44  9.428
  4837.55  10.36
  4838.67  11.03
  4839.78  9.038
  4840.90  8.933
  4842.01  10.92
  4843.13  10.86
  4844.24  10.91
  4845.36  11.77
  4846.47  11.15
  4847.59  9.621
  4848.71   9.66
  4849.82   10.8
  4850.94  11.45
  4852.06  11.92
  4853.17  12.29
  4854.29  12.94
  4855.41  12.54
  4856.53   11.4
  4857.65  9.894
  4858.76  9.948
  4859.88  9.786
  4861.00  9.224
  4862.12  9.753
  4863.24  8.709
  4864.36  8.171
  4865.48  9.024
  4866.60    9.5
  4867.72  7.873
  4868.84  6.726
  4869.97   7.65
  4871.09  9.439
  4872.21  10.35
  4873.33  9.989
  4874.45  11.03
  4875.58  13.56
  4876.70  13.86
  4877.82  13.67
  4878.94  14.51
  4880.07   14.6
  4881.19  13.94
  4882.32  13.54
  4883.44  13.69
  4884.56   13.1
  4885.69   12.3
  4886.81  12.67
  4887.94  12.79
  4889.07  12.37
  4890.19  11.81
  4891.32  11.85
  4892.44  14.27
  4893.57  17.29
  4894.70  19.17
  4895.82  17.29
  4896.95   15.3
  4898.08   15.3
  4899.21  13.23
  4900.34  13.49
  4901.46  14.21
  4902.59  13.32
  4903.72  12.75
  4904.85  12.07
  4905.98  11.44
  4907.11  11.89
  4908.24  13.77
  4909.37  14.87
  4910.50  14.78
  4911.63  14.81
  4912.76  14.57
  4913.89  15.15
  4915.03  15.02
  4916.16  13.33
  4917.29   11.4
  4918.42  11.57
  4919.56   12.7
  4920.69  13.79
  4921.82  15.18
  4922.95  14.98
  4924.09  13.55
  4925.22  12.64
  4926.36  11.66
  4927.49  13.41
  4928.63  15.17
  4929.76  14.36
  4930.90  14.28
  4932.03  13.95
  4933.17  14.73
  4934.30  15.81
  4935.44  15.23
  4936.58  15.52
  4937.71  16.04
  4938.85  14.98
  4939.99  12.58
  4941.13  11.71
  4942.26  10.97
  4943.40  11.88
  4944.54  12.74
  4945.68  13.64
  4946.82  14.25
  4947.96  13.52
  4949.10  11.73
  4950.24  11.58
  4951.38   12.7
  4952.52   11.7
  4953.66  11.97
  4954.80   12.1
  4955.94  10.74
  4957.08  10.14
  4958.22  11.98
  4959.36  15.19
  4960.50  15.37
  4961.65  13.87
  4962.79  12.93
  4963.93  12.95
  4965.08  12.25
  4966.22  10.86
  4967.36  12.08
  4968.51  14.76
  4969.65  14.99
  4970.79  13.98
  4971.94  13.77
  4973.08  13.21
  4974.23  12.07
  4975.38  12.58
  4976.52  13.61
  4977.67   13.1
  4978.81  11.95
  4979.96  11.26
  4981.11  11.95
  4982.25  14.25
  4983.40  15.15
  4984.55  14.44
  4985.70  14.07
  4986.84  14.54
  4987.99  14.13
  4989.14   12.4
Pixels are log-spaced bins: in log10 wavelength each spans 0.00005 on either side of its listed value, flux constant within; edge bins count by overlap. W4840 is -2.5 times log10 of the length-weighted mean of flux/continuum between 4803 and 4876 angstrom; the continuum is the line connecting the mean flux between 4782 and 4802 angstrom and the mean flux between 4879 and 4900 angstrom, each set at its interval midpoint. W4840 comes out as 0.18 mag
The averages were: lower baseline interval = 12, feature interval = 11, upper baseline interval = 14.1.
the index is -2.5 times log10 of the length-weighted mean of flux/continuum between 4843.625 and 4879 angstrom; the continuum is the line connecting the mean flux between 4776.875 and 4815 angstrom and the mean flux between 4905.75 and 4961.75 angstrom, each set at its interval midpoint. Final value 0.20 mag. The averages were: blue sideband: 12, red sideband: 13.4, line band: 10.5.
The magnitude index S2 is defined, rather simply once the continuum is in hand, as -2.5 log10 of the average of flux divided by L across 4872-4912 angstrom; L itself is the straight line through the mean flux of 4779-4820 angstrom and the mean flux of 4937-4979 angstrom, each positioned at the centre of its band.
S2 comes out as -0.083 mag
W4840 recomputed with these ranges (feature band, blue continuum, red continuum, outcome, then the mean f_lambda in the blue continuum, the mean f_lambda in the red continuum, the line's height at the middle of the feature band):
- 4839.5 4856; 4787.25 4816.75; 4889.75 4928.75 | 0.191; 12.6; 13.9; 13.1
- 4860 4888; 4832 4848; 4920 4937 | 0.083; 10.6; 14.3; 12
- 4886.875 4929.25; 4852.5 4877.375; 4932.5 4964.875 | -0.182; 10.2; 13.2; 11.7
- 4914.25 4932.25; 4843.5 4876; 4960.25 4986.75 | -0.140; 10.2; 13.3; 11.9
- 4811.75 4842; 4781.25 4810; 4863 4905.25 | 0.071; 12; 12.5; 12.2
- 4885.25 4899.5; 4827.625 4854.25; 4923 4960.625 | -0.190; 10.7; 13.3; 12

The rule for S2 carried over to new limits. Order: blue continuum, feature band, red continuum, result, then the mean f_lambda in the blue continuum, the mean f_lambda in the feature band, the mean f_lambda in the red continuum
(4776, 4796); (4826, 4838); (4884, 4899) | 0.20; 10.9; 10.3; 14.2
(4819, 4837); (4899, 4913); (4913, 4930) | -0.02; 11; 13.5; 13.6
